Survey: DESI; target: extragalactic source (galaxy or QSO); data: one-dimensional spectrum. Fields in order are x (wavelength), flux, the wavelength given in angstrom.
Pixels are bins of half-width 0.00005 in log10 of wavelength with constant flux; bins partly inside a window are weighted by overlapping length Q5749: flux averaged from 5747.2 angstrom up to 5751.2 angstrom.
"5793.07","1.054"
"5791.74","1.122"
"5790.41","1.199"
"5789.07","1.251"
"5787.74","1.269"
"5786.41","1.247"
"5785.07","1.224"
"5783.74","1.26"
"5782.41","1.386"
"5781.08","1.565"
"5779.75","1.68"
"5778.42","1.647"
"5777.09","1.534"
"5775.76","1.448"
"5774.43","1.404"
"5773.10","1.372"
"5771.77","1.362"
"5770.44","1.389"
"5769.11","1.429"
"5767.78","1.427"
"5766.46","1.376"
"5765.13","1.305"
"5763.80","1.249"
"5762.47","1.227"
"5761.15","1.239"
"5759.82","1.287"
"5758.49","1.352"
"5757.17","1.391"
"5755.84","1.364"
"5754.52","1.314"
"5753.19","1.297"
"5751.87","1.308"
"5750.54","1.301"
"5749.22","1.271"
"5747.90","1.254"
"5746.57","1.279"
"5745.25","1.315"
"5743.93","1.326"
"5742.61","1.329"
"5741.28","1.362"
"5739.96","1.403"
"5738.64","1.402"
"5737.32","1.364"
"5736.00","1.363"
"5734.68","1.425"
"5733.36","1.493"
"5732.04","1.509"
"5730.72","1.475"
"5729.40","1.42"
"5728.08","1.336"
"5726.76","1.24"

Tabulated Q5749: 1.28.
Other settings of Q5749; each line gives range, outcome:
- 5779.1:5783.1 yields 1.54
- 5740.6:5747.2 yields 1.32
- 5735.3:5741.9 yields 1.38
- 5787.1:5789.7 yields 1.26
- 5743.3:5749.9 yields 1.29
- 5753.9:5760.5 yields 1.34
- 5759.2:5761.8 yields 1.26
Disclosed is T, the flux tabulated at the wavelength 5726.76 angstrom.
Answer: 1.24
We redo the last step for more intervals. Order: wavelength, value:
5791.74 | 1.122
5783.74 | 1.26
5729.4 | 1.42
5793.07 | 1.054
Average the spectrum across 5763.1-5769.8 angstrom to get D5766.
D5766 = 1.36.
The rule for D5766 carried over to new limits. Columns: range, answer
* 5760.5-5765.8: 1.25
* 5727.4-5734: 1.45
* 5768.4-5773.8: 1.39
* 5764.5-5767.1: 1.34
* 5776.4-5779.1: 1.59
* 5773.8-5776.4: 1.43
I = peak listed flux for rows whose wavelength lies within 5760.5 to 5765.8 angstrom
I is 1.305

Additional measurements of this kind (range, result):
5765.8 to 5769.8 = 1.429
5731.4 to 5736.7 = 1.509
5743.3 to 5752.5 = 1.326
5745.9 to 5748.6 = 1.279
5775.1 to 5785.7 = 1.68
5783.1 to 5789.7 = 1.269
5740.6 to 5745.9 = 1.362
